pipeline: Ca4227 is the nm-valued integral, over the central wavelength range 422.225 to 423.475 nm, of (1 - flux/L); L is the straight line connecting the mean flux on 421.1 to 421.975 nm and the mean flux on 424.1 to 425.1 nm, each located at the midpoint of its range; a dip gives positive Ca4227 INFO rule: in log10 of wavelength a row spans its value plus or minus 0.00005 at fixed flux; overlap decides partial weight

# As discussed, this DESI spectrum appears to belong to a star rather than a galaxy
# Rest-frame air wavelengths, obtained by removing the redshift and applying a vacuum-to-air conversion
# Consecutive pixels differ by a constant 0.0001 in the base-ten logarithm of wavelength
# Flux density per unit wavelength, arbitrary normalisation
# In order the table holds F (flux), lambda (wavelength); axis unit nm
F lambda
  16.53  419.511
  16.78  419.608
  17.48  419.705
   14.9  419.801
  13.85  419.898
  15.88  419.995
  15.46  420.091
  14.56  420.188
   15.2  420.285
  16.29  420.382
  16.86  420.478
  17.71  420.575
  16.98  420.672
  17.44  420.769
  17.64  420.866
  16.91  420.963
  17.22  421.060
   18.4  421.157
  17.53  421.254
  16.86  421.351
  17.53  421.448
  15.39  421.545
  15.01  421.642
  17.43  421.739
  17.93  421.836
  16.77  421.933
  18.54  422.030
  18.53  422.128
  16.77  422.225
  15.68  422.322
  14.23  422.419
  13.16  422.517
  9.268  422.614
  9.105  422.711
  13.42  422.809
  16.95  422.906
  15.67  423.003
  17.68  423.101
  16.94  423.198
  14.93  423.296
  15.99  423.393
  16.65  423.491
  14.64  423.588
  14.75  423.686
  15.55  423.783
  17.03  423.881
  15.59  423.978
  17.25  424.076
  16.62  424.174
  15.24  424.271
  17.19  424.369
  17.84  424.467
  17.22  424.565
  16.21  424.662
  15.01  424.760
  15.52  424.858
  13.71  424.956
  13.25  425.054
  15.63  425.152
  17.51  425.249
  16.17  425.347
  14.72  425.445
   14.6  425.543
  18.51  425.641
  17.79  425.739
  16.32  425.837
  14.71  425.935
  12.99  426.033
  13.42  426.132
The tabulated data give 0.145 nm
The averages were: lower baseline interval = 17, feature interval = 14.6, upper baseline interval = 15.8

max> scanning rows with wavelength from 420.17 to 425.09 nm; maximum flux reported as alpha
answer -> 18.54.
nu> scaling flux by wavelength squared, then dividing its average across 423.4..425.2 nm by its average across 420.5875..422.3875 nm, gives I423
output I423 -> 0.94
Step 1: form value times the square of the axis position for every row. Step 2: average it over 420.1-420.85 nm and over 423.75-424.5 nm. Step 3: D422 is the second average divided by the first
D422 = 1.0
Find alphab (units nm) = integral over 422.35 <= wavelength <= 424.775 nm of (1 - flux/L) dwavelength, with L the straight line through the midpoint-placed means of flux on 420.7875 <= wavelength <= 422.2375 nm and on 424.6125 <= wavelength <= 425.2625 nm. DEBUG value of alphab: 0.09 nm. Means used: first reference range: 17.2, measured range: 15.4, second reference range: 15.2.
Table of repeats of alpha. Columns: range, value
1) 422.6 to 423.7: 17.68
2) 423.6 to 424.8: 17.84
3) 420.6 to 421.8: 18.4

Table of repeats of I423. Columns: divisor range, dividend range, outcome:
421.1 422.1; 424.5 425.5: 0.92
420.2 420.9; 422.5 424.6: 0.93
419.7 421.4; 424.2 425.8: 0.99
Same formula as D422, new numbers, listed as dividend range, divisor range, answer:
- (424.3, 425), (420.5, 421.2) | 0.94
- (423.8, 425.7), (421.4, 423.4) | 1.04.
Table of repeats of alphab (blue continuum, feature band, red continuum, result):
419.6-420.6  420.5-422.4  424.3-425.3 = -0.15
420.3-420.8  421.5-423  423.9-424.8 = 0.14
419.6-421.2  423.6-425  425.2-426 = 0.02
